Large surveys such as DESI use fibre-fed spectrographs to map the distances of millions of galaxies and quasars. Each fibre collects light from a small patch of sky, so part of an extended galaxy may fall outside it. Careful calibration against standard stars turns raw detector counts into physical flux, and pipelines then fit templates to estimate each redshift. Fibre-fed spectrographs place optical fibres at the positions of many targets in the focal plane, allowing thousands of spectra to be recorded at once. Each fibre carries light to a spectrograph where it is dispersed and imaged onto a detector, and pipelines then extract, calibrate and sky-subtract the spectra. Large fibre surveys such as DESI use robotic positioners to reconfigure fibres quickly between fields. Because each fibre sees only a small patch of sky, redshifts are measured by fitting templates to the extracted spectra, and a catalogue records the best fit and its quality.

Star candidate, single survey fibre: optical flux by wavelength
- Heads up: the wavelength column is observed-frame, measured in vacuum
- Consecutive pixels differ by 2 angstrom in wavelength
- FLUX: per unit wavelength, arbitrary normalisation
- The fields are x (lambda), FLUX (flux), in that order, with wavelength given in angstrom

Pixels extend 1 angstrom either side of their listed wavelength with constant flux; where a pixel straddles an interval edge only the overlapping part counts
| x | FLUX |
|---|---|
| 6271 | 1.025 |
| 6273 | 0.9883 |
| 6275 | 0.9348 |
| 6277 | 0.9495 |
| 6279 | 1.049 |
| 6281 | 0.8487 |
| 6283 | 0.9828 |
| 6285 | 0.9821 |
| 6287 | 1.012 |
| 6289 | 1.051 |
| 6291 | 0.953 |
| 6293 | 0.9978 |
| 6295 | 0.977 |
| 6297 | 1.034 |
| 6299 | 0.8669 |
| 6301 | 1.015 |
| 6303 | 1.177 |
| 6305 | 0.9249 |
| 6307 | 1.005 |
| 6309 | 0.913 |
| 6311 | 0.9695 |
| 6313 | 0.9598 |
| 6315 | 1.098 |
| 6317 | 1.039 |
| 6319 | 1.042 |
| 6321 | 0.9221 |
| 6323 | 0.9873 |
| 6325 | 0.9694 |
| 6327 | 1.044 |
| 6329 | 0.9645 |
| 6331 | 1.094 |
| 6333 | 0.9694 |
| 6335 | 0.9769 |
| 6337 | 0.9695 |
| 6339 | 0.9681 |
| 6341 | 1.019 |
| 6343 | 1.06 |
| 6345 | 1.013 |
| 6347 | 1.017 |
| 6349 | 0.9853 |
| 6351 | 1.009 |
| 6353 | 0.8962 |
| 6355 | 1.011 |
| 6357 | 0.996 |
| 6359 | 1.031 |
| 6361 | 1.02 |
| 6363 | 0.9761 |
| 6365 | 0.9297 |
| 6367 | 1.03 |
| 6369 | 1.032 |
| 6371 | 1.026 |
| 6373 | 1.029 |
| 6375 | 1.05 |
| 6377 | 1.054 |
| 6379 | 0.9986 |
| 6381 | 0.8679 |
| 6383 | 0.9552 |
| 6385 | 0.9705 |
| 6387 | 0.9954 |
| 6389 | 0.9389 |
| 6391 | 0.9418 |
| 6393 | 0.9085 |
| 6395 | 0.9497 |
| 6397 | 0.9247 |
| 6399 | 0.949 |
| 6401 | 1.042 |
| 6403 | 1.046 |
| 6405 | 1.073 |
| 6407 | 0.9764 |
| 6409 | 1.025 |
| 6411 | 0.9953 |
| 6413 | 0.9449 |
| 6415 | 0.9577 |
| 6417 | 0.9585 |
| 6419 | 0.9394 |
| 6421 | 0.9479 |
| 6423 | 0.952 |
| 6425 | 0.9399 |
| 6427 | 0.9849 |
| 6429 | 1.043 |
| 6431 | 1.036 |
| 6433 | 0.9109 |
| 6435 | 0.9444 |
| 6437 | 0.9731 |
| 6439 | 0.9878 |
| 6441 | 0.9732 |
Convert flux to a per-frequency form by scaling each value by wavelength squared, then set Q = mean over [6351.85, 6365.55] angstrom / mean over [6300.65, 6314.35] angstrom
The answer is 1.00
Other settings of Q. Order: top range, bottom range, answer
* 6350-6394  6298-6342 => 1.01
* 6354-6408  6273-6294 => 1.05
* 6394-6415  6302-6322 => 1.02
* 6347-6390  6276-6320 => 1.02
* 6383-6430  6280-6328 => 1.02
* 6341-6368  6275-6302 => 1.04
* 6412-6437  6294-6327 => 1.00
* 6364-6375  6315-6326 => 1.03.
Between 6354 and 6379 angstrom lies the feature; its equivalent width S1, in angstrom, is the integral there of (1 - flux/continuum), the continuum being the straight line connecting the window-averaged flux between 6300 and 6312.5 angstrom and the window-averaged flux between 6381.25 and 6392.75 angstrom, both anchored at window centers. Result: -1.3 angstrom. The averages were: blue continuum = 0.999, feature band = 1.01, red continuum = 0.951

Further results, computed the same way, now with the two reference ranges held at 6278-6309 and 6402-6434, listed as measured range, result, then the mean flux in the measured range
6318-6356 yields -0.3 angstrom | 0.996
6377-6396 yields 0.6 angstrom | 0.953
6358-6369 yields -0.2 angstrom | 1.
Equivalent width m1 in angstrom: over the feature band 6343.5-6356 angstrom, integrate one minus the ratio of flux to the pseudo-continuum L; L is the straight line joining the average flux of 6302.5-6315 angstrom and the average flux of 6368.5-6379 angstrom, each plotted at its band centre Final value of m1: 0.3 angstrom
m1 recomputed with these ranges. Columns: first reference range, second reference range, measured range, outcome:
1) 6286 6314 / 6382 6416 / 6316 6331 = -0.2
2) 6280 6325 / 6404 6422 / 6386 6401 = 0.5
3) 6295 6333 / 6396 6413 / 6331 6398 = 0.9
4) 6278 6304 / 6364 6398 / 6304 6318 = 0.1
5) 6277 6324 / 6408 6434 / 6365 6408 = -0.4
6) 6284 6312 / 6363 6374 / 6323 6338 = 0.0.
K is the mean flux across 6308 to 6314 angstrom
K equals 0.947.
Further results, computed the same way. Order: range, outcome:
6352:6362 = 0.991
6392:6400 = 0.933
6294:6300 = 0.959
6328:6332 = 1.03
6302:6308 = 1.04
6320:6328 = 0.981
